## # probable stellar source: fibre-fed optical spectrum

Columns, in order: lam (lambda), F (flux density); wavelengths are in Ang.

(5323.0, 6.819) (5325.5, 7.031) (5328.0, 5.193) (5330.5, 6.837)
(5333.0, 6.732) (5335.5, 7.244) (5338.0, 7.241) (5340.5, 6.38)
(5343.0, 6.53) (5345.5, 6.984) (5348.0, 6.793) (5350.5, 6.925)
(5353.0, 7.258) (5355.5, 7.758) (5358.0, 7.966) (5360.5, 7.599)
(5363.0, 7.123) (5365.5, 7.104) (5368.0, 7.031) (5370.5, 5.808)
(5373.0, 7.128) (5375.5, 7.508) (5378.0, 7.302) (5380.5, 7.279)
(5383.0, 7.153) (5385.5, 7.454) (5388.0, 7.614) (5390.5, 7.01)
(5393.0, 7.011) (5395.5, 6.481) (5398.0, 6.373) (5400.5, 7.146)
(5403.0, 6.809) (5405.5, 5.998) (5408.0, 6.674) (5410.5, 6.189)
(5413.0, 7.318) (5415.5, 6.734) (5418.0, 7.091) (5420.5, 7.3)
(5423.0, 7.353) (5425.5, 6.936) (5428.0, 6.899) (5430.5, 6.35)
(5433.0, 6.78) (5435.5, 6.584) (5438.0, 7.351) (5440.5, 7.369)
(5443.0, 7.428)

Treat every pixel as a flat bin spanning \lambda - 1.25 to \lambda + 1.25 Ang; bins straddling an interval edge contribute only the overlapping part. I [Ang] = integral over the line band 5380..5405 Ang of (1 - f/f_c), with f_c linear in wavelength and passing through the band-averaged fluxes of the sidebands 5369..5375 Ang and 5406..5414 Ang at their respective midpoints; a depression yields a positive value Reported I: -1.4 Ang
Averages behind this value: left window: 6.62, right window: 6.64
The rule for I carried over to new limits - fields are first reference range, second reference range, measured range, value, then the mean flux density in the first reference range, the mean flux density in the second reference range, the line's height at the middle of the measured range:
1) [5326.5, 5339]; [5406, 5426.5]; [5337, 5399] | -2.9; 6.65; 6.91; 6.76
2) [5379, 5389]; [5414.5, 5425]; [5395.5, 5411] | 1.5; 7.37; 7.12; 7.23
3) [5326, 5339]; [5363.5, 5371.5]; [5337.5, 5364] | -1.8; 6.66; 6.72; 6.69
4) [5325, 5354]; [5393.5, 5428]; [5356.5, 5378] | -1.3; 6.75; 6.81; 6.77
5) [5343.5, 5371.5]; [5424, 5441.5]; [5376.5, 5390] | -0.6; 7.12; 6.9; 7.04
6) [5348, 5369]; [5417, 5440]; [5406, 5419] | 0.6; 7.32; 6.97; 7.05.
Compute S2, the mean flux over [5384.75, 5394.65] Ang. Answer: 7.23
